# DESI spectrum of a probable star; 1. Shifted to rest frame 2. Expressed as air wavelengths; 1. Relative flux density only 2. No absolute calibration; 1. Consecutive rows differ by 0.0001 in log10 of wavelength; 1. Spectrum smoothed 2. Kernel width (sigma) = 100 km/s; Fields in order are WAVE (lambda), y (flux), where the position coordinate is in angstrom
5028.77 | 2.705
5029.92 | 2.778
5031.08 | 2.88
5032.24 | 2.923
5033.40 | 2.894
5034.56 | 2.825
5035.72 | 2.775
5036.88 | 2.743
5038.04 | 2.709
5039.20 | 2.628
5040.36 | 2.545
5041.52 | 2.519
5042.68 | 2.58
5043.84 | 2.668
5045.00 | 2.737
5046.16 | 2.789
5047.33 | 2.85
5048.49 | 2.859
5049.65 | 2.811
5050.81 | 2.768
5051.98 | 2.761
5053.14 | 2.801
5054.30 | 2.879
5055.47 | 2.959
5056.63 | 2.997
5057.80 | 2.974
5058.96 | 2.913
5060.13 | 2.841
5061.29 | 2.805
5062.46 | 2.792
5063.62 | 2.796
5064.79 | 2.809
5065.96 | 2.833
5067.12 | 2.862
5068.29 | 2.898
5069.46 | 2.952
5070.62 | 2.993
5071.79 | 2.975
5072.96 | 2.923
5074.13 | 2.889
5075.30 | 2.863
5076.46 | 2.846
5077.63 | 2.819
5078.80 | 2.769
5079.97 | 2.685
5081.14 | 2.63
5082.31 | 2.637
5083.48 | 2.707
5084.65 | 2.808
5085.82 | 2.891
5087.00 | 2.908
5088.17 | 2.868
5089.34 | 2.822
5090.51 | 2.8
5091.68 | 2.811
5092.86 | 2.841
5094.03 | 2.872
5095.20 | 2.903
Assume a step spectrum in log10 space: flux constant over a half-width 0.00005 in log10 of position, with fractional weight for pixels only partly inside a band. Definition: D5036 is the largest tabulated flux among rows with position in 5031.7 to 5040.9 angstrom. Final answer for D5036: 2.923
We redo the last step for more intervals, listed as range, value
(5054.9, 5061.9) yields 2.997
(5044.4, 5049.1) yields 2.859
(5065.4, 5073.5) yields 2.993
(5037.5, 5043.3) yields 2.709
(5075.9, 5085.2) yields 2.846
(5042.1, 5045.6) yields 2.737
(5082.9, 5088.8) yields 2.908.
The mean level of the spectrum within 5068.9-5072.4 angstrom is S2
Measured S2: 2.98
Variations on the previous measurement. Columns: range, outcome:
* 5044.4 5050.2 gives 2.81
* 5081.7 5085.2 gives 2.72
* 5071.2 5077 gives 2.9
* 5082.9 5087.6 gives 2.83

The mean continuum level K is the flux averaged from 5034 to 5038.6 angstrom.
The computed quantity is 2.76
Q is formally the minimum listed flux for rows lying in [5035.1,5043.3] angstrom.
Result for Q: 2.519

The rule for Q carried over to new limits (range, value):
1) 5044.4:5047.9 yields 2.737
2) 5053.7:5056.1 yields 2.879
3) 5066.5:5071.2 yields 2.862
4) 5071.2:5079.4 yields 2.769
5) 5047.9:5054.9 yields 2.761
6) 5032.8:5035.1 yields 2.825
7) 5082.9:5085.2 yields 2.707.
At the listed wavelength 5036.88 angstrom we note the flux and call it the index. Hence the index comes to 2.743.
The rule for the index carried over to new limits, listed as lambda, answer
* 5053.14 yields 2.801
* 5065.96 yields 2.833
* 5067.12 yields 2.862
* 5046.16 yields 2.789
